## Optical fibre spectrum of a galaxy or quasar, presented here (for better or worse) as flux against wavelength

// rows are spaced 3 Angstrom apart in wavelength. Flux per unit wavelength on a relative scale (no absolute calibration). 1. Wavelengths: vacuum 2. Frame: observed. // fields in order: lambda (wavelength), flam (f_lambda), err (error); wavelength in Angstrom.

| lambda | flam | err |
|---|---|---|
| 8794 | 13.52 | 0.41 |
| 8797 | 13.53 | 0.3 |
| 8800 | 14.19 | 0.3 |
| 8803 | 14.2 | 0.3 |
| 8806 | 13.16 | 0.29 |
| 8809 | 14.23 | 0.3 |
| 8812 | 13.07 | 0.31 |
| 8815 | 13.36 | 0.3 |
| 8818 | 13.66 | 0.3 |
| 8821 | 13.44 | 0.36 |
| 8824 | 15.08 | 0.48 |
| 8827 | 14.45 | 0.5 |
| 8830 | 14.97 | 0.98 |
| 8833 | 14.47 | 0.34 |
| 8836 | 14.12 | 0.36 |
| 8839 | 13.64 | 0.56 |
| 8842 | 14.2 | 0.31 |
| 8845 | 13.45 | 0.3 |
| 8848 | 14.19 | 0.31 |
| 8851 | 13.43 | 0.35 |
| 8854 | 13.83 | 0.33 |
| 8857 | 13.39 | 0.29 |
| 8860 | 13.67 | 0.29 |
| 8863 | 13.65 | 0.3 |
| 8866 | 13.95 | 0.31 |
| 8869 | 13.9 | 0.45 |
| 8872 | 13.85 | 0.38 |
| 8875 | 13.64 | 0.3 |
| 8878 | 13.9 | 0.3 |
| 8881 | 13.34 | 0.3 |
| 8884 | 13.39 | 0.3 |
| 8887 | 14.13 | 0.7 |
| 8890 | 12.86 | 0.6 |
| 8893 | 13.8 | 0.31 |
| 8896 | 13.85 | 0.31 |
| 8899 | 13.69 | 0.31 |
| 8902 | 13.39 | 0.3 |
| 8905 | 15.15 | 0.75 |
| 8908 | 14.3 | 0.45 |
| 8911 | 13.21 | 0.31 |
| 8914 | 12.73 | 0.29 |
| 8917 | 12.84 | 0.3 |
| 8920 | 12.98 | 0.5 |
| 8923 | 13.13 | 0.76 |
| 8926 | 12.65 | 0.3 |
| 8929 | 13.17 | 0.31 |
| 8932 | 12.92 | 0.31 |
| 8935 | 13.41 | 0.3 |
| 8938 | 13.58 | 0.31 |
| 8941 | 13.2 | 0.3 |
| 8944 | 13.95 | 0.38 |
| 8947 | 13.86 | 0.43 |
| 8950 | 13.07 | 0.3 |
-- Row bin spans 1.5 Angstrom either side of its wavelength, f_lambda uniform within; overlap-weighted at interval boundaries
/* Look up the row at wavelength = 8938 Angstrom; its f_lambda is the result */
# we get 13.58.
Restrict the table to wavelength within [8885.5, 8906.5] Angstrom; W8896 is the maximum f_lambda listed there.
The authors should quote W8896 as 15.15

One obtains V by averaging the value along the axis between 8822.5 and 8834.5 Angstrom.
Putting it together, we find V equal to 14.7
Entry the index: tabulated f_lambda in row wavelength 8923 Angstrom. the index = 13.13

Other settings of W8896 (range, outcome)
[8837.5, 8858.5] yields 14.2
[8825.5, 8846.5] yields 14.97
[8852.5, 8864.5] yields 13.83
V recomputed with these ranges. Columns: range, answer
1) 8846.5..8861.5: 13.7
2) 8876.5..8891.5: 13.5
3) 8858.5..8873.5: 13.8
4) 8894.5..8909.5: 14.1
